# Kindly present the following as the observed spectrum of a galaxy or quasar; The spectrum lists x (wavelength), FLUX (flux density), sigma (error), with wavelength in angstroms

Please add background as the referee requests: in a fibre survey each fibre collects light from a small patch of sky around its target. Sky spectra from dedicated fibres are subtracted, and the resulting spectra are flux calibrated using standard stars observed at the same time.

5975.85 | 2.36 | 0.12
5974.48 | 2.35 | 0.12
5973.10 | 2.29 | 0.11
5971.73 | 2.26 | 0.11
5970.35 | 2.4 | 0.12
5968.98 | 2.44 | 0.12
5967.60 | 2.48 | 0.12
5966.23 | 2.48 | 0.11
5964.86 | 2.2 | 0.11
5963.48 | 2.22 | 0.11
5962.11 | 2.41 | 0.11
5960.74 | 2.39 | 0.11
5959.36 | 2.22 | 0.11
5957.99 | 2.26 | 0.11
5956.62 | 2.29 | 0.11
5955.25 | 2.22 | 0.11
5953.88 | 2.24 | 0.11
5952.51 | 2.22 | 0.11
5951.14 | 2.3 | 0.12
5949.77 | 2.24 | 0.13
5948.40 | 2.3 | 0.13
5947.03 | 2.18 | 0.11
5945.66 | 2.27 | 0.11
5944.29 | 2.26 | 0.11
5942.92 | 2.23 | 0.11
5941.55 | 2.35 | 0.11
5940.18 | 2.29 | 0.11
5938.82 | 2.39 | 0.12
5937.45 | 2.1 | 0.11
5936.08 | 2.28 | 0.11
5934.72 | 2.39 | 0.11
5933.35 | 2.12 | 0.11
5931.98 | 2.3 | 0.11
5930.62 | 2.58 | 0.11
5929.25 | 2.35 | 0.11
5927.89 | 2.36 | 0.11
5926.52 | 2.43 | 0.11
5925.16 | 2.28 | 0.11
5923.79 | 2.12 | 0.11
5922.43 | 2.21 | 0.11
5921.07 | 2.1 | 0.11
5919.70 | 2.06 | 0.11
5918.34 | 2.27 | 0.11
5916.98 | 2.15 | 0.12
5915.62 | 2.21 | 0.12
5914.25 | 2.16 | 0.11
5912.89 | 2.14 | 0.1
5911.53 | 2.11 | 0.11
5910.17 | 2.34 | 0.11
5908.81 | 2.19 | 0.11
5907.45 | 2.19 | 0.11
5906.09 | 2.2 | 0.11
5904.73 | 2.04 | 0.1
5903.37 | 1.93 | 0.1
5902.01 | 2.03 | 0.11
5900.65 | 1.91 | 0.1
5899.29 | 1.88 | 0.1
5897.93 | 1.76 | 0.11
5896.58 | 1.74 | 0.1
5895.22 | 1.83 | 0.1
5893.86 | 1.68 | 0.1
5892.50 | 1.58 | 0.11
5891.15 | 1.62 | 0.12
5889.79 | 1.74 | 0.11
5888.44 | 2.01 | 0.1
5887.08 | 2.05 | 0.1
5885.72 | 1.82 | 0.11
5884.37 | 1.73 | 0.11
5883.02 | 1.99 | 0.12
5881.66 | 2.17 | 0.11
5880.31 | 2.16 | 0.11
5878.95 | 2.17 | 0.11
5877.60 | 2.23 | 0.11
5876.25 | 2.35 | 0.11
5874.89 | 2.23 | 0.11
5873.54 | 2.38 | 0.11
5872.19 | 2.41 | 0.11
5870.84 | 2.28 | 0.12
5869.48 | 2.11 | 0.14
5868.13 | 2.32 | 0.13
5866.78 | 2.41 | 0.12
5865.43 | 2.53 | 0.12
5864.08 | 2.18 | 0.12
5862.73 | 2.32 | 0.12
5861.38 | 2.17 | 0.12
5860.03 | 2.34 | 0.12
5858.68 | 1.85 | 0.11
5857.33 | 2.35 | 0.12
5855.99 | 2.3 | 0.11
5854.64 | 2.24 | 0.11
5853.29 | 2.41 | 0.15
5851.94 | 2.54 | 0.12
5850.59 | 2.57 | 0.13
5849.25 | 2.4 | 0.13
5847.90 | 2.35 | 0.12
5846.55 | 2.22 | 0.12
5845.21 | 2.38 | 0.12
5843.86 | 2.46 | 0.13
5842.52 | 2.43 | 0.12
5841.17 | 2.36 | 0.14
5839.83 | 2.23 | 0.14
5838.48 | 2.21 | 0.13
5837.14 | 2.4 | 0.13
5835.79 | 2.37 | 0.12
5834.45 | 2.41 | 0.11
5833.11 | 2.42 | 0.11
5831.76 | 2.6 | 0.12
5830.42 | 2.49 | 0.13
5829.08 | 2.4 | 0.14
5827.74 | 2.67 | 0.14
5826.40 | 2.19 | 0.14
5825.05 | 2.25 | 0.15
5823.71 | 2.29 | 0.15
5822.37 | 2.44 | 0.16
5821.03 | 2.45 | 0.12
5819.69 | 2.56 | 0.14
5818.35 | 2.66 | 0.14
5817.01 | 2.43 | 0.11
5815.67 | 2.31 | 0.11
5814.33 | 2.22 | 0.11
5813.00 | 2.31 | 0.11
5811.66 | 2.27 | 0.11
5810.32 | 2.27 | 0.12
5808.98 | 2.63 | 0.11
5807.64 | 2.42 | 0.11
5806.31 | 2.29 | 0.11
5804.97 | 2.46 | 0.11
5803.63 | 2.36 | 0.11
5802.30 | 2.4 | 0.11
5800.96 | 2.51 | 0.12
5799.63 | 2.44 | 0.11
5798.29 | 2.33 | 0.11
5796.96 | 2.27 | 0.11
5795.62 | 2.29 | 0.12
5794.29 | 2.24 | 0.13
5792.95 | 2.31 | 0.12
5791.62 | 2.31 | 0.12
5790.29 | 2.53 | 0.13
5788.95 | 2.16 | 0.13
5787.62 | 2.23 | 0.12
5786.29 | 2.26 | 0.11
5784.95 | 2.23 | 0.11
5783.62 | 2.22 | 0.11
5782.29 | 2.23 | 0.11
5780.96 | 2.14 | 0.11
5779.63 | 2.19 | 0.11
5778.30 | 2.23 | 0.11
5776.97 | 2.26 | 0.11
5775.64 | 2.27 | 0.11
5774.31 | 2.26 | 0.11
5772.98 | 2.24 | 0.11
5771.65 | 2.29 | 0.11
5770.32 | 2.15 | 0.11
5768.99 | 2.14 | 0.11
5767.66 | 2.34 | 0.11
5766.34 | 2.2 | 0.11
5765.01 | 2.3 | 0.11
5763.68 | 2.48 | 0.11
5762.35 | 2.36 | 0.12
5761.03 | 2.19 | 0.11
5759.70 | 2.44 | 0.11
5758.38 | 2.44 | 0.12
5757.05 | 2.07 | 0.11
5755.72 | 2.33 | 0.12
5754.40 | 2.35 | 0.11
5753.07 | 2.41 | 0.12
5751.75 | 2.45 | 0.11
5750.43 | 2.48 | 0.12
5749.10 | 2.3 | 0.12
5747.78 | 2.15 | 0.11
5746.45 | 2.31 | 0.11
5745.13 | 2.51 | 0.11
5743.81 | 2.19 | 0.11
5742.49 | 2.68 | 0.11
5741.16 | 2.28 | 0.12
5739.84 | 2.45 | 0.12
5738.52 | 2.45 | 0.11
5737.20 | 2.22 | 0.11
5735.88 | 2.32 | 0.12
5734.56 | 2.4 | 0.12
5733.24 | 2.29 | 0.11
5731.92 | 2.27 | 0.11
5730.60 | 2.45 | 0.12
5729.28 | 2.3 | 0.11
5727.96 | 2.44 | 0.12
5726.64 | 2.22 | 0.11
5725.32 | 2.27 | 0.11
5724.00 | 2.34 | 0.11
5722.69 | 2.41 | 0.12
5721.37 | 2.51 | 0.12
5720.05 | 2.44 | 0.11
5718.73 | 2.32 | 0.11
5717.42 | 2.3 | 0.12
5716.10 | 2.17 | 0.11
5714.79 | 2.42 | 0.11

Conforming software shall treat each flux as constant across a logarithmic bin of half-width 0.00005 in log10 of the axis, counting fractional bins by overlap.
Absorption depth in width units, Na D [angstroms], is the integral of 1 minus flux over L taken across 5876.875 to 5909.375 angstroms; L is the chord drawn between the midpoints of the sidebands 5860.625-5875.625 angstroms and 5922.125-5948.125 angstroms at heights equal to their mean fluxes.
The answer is 5.0 angstroms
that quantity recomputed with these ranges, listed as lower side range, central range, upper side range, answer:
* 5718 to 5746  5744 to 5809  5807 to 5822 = 2.2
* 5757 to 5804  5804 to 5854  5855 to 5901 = -4.9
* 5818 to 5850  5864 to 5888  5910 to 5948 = 1.4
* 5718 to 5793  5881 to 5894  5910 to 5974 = 2.5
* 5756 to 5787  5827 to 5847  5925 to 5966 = -1.2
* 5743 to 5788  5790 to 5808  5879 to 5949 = -1.0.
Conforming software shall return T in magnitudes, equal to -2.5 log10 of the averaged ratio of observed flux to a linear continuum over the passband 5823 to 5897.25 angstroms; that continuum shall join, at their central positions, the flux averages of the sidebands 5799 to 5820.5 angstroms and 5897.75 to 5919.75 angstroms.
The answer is 0.02 mag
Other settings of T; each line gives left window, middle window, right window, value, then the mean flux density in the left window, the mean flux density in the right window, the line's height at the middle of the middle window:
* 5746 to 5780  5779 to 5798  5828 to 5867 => 0.03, 2.29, 2.36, 2.31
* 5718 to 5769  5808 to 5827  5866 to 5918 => -0.08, 2.35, 2.06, 2.21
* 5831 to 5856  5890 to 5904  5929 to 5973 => 0.29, 2.39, 2.3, 2.34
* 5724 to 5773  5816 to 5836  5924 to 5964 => -0.06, 2.33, 2.29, 2.31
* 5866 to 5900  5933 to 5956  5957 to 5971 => 0.01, 2.03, 2.35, 2.27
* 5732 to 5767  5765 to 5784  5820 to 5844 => 0.06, 2.35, 2.39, 2.36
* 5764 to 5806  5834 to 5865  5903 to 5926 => -0.05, 2.29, 2.16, 2.22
